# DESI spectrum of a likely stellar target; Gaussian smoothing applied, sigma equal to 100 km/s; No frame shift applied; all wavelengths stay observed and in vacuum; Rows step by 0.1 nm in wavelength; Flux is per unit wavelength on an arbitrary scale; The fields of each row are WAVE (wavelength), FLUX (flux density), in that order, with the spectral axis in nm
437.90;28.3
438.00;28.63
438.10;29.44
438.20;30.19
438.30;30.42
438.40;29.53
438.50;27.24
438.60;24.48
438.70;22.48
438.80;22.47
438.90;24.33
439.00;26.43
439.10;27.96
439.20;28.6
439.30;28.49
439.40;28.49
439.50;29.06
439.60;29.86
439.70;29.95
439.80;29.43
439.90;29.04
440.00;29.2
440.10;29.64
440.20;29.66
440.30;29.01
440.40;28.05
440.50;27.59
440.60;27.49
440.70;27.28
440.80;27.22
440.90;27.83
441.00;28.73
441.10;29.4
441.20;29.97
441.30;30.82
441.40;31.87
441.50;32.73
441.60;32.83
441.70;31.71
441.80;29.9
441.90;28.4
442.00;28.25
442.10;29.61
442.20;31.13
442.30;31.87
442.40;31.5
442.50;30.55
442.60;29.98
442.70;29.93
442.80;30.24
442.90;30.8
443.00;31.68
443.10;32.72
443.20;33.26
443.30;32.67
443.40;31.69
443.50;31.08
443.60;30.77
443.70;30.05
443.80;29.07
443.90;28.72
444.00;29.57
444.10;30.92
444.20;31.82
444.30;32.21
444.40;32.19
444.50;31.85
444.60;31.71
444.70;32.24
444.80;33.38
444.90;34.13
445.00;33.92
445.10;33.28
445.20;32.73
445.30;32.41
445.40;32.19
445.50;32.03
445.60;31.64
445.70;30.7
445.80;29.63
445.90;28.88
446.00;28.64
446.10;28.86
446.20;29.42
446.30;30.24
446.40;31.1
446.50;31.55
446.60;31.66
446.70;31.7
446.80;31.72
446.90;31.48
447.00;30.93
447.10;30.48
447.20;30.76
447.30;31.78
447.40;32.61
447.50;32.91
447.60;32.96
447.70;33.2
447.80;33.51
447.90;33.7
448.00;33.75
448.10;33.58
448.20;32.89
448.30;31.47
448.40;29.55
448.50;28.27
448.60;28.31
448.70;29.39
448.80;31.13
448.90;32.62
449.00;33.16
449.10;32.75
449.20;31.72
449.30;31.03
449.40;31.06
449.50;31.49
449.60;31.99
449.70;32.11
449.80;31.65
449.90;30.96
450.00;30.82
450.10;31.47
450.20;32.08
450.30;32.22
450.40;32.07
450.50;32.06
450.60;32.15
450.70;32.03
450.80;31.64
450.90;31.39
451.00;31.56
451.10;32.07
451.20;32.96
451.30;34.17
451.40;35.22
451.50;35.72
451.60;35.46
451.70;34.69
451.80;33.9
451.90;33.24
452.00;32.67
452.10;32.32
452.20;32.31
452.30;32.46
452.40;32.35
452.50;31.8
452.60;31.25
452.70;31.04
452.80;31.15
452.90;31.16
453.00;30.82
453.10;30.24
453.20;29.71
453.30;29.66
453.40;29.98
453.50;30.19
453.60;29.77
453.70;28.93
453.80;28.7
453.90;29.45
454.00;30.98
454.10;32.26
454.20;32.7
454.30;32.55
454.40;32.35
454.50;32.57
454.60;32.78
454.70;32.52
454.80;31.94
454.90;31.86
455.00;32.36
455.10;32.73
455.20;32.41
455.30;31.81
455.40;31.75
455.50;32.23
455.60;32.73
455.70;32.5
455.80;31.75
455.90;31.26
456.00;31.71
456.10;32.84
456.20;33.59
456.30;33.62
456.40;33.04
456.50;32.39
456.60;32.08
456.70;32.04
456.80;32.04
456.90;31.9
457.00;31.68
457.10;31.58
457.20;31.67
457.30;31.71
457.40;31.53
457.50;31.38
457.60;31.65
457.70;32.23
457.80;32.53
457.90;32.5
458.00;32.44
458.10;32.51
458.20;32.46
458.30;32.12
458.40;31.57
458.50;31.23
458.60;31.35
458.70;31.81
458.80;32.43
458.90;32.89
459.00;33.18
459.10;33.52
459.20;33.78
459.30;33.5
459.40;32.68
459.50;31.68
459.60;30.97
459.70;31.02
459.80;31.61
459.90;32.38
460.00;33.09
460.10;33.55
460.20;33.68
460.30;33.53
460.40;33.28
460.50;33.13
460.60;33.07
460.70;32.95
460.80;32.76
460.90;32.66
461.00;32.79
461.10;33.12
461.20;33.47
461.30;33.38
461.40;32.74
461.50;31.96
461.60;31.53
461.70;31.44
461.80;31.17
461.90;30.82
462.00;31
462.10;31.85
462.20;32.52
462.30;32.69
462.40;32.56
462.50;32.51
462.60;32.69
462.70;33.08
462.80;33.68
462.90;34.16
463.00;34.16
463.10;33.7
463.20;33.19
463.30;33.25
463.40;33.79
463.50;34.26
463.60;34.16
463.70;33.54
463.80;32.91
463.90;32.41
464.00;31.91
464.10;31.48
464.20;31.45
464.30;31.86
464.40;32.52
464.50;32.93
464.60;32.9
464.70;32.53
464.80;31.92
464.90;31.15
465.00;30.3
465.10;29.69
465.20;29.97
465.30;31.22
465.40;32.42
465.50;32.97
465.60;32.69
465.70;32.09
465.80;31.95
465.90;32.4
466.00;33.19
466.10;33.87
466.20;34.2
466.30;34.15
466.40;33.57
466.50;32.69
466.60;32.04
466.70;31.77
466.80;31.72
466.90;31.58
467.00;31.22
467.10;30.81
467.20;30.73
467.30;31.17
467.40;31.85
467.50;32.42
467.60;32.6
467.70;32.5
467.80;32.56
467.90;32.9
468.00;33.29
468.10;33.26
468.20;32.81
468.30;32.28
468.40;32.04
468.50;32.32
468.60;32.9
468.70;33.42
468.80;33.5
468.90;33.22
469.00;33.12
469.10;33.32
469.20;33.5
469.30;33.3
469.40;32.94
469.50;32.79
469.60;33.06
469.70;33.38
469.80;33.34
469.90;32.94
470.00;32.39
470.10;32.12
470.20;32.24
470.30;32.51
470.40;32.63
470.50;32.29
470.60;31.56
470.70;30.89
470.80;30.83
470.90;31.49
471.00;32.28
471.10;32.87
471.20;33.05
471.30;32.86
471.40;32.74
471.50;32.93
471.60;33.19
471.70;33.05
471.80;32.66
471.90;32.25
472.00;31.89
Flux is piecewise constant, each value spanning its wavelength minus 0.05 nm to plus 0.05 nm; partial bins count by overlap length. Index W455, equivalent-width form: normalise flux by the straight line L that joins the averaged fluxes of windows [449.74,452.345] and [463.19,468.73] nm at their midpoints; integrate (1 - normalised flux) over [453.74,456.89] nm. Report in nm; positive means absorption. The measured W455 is 0.05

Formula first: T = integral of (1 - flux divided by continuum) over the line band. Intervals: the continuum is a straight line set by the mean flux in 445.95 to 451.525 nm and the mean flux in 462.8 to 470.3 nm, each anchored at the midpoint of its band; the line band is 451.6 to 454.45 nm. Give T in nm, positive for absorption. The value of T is 0.04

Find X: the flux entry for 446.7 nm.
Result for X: 31.7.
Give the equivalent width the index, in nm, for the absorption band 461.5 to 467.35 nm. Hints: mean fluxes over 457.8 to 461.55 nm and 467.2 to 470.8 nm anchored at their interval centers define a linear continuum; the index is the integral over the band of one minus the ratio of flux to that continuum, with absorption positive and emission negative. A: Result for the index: 0.05 nm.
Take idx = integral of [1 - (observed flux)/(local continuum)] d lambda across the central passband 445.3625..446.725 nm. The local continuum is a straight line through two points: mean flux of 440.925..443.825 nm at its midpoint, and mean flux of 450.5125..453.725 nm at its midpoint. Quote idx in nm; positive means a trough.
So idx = 0.03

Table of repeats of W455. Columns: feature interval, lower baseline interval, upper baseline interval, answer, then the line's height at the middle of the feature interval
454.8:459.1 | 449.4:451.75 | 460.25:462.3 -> 0.04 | 32.5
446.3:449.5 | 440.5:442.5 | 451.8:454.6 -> -0.11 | 30.6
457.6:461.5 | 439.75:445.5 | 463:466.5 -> -0.06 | 32.1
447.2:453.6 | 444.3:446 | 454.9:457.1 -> 0.03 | 32.1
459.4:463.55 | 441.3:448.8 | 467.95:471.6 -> -0.06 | 32.2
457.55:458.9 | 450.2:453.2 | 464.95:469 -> 0.01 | 32.4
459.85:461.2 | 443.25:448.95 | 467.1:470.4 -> -0.04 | 32.2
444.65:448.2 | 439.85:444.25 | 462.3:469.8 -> -0.14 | 30.6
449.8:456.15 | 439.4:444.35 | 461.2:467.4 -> -0.14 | 31.2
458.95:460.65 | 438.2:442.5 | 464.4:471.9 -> -0.08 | 31.4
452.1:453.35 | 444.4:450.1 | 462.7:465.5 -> 0.03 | 31.9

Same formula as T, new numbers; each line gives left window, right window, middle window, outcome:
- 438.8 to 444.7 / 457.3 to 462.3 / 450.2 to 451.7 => -0.086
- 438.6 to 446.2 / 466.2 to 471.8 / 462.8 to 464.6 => -0.057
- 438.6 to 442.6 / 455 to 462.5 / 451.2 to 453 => -0.108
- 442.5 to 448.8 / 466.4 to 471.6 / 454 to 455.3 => -0.022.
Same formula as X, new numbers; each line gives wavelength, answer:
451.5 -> 35.72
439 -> 26.43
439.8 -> 29.43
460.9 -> 32.66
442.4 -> 31.5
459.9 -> 32.38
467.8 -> 32.56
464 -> 31.91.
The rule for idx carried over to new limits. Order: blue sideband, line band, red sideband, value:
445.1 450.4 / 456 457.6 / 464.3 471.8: -0.01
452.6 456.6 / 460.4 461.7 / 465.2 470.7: -0.03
